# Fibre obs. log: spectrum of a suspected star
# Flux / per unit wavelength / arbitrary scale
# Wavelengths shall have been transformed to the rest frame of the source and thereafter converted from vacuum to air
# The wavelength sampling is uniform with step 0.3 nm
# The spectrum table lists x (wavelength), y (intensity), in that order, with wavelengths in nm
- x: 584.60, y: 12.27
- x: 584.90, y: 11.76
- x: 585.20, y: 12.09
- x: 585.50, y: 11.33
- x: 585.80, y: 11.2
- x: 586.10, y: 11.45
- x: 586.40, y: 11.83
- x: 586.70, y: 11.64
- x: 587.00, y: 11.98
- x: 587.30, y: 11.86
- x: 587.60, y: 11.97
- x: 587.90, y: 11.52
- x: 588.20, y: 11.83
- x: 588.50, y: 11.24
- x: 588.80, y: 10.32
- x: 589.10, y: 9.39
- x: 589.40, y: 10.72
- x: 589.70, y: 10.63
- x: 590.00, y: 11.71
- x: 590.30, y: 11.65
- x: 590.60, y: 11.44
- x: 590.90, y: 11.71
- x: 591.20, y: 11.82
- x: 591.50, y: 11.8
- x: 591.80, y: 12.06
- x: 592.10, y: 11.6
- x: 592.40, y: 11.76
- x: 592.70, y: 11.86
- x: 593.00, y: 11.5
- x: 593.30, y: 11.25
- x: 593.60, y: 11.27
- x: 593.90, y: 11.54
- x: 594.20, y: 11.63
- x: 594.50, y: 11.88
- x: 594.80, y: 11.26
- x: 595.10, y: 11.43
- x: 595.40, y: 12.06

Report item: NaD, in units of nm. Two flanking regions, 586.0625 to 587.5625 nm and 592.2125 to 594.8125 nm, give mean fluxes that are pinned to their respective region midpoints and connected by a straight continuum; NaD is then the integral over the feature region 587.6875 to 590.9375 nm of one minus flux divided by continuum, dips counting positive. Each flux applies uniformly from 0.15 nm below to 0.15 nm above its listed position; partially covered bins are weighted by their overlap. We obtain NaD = 0.17 nm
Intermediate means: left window 11.8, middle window 11.1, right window 11.6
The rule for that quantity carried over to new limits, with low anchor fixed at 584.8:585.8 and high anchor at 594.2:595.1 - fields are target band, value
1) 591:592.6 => -0.031 nm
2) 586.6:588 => -0.022 nm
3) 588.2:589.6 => 0.125 nm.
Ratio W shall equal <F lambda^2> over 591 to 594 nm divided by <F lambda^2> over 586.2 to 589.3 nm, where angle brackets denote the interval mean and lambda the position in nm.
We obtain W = 1.04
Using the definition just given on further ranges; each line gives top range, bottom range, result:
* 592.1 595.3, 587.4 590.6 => 1.05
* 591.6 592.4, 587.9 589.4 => 1.11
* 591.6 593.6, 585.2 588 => 1.02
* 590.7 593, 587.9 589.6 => 1.10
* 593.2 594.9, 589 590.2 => 1.09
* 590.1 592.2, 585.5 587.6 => 1.02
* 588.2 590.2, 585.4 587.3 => 0.94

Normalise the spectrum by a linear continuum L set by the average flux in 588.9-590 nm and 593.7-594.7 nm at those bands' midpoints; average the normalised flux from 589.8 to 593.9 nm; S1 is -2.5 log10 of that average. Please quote -0.06 mag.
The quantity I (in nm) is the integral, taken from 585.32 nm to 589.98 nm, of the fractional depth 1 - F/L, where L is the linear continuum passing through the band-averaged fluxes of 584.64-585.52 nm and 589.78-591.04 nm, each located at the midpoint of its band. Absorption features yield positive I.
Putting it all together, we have 0.18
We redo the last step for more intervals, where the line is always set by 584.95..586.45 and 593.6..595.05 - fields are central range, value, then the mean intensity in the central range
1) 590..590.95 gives 0.00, 11.6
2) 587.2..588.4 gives -0.02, 11.8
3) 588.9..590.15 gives 0.10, 10.6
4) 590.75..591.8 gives -0.02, 11.8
